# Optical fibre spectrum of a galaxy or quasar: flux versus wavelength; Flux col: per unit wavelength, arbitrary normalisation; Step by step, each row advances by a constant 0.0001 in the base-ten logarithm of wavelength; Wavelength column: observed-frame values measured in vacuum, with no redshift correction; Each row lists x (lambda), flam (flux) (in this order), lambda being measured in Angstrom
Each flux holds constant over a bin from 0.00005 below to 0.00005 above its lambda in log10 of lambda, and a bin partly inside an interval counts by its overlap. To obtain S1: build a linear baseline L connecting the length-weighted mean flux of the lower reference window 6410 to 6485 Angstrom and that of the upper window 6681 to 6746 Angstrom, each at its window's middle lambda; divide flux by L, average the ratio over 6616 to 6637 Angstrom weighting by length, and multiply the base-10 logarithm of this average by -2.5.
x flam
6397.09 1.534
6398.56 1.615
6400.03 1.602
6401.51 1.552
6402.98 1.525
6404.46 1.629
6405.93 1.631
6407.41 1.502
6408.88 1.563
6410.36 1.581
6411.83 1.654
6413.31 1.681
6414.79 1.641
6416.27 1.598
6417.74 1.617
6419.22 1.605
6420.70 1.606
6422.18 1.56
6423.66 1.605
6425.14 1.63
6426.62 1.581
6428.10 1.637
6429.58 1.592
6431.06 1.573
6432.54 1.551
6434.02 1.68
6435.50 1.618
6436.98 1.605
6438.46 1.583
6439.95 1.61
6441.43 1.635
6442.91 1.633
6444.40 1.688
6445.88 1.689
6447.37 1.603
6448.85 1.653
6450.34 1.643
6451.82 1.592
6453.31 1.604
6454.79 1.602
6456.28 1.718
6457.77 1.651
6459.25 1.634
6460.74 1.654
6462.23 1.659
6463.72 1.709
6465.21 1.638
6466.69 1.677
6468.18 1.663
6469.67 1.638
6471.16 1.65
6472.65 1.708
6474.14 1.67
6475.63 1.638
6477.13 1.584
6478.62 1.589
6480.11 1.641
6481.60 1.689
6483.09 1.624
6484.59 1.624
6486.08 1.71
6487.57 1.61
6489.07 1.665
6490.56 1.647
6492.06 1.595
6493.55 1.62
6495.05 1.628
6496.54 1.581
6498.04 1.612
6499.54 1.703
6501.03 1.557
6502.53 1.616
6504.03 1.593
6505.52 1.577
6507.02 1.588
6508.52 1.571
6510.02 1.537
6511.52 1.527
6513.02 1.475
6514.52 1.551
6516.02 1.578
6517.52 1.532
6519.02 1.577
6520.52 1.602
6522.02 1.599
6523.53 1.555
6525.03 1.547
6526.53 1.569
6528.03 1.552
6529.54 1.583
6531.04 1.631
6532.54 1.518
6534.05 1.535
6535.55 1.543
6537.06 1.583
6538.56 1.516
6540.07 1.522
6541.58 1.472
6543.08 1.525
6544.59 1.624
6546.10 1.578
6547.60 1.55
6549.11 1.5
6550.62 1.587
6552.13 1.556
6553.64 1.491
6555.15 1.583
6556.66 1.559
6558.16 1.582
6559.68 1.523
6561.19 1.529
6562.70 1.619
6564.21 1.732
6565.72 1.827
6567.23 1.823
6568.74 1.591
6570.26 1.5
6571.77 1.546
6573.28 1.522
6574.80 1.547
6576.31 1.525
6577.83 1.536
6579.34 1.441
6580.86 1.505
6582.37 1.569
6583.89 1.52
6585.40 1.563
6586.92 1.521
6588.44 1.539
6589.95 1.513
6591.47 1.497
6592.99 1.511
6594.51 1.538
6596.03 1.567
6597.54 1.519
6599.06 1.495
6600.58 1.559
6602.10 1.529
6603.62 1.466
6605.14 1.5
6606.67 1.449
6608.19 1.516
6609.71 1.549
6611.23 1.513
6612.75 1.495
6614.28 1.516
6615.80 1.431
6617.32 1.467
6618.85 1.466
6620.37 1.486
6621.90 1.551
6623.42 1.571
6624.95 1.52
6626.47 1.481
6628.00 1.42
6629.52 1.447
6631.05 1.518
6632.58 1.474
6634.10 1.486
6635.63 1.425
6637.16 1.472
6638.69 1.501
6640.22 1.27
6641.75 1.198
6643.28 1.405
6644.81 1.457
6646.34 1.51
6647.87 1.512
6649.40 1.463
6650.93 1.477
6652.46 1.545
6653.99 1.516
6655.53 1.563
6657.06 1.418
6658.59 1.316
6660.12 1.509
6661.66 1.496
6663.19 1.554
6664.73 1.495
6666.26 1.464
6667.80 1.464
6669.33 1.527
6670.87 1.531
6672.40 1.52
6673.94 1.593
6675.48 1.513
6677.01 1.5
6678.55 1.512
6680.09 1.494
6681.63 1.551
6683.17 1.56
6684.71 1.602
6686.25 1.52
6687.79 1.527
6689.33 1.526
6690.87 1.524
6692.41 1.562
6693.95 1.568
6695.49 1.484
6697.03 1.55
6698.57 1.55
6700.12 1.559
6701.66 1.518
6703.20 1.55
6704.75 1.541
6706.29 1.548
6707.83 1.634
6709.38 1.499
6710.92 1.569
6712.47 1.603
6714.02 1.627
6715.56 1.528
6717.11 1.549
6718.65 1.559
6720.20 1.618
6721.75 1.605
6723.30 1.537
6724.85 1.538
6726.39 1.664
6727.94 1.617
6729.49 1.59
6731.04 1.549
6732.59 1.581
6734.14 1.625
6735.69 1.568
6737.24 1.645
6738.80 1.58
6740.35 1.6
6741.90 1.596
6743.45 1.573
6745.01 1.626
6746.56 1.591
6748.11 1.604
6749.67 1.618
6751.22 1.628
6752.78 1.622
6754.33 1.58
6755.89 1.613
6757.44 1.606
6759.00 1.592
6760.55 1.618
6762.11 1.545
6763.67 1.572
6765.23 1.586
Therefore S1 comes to 0.075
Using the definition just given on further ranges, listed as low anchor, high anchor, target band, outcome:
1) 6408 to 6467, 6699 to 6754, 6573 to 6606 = 0.06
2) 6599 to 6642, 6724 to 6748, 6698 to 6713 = 0.01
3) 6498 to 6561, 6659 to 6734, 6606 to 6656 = 0.06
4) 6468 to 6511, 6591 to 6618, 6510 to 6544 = 0.02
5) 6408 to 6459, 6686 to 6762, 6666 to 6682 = 0.05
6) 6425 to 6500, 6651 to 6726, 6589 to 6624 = 0.04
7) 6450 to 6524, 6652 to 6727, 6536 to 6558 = 0.03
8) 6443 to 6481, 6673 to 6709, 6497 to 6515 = 0.04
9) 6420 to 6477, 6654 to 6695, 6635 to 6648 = 0.09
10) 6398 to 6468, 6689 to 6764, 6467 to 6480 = -0.02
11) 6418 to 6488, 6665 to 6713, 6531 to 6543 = 0.05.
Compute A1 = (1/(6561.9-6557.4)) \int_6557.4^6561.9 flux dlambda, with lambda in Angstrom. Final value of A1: 1.55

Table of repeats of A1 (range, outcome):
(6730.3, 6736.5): 1.58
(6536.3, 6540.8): 1.54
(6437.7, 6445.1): 1.63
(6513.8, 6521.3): 1.57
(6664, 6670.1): 1.49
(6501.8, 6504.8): 1.61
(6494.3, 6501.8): 1.62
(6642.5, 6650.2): 1.47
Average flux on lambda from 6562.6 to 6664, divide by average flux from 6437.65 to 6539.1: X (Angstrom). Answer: 0.9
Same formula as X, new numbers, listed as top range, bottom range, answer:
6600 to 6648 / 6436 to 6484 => 0.90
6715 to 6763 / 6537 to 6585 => 1.02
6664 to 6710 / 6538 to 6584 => 0.98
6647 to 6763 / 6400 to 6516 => 0.96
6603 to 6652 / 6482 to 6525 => 0.92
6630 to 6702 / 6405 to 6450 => 0.93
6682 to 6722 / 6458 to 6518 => 0.96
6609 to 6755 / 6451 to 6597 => 0.96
